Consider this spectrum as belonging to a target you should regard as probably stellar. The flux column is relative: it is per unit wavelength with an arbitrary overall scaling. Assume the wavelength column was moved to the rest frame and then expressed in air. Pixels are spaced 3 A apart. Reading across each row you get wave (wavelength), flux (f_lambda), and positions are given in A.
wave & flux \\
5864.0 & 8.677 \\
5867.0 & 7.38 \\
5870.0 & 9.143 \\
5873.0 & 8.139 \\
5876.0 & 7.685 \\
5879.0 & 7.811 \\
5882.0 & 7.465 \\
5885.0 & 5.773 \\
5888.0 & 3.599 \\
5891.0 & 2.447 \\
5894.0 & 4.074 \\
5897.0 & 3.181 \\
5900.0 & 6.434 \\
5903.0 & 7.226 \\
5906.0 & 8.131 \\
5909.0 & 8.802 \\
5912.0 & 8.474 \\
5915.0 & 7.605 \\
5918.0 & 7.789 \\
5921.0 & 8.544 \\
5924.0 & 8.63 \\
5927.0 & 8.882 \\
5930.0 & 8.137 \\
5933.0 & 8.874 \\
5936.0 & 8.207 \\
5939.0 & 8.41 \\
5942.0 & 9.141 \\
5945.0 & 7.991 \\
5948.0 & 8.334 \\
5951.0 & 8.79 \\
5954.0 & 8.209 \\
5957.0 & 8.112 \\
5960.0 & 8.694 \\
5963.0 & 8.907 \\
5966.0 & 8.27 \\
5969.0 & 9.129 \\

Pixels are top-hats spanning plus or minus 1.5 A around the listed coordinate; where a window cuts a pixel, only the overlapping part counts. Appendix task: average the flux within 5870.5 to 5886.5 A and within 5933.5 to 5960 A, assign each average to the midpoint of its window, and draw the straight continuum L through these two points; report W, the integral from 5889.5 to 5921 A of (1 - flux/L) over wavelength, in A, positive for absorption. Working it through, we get 5.5 A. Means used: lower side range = 7.49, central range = 6.52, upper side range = 8.43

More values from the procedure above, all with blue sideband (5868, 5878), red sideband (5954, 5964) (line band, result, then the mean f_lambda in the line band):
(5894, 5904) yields 3.63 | 5.3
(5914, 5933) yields 0.15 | 8.33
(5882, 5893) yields 5.13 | 4.43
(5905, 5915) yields 0.00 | 8.36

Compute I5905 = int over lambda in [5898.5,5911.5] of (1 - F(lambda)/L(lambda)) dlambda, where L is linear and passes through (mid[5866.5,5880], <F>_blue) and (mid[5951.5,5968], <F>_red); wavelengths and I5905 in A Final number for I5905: 0.8 A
